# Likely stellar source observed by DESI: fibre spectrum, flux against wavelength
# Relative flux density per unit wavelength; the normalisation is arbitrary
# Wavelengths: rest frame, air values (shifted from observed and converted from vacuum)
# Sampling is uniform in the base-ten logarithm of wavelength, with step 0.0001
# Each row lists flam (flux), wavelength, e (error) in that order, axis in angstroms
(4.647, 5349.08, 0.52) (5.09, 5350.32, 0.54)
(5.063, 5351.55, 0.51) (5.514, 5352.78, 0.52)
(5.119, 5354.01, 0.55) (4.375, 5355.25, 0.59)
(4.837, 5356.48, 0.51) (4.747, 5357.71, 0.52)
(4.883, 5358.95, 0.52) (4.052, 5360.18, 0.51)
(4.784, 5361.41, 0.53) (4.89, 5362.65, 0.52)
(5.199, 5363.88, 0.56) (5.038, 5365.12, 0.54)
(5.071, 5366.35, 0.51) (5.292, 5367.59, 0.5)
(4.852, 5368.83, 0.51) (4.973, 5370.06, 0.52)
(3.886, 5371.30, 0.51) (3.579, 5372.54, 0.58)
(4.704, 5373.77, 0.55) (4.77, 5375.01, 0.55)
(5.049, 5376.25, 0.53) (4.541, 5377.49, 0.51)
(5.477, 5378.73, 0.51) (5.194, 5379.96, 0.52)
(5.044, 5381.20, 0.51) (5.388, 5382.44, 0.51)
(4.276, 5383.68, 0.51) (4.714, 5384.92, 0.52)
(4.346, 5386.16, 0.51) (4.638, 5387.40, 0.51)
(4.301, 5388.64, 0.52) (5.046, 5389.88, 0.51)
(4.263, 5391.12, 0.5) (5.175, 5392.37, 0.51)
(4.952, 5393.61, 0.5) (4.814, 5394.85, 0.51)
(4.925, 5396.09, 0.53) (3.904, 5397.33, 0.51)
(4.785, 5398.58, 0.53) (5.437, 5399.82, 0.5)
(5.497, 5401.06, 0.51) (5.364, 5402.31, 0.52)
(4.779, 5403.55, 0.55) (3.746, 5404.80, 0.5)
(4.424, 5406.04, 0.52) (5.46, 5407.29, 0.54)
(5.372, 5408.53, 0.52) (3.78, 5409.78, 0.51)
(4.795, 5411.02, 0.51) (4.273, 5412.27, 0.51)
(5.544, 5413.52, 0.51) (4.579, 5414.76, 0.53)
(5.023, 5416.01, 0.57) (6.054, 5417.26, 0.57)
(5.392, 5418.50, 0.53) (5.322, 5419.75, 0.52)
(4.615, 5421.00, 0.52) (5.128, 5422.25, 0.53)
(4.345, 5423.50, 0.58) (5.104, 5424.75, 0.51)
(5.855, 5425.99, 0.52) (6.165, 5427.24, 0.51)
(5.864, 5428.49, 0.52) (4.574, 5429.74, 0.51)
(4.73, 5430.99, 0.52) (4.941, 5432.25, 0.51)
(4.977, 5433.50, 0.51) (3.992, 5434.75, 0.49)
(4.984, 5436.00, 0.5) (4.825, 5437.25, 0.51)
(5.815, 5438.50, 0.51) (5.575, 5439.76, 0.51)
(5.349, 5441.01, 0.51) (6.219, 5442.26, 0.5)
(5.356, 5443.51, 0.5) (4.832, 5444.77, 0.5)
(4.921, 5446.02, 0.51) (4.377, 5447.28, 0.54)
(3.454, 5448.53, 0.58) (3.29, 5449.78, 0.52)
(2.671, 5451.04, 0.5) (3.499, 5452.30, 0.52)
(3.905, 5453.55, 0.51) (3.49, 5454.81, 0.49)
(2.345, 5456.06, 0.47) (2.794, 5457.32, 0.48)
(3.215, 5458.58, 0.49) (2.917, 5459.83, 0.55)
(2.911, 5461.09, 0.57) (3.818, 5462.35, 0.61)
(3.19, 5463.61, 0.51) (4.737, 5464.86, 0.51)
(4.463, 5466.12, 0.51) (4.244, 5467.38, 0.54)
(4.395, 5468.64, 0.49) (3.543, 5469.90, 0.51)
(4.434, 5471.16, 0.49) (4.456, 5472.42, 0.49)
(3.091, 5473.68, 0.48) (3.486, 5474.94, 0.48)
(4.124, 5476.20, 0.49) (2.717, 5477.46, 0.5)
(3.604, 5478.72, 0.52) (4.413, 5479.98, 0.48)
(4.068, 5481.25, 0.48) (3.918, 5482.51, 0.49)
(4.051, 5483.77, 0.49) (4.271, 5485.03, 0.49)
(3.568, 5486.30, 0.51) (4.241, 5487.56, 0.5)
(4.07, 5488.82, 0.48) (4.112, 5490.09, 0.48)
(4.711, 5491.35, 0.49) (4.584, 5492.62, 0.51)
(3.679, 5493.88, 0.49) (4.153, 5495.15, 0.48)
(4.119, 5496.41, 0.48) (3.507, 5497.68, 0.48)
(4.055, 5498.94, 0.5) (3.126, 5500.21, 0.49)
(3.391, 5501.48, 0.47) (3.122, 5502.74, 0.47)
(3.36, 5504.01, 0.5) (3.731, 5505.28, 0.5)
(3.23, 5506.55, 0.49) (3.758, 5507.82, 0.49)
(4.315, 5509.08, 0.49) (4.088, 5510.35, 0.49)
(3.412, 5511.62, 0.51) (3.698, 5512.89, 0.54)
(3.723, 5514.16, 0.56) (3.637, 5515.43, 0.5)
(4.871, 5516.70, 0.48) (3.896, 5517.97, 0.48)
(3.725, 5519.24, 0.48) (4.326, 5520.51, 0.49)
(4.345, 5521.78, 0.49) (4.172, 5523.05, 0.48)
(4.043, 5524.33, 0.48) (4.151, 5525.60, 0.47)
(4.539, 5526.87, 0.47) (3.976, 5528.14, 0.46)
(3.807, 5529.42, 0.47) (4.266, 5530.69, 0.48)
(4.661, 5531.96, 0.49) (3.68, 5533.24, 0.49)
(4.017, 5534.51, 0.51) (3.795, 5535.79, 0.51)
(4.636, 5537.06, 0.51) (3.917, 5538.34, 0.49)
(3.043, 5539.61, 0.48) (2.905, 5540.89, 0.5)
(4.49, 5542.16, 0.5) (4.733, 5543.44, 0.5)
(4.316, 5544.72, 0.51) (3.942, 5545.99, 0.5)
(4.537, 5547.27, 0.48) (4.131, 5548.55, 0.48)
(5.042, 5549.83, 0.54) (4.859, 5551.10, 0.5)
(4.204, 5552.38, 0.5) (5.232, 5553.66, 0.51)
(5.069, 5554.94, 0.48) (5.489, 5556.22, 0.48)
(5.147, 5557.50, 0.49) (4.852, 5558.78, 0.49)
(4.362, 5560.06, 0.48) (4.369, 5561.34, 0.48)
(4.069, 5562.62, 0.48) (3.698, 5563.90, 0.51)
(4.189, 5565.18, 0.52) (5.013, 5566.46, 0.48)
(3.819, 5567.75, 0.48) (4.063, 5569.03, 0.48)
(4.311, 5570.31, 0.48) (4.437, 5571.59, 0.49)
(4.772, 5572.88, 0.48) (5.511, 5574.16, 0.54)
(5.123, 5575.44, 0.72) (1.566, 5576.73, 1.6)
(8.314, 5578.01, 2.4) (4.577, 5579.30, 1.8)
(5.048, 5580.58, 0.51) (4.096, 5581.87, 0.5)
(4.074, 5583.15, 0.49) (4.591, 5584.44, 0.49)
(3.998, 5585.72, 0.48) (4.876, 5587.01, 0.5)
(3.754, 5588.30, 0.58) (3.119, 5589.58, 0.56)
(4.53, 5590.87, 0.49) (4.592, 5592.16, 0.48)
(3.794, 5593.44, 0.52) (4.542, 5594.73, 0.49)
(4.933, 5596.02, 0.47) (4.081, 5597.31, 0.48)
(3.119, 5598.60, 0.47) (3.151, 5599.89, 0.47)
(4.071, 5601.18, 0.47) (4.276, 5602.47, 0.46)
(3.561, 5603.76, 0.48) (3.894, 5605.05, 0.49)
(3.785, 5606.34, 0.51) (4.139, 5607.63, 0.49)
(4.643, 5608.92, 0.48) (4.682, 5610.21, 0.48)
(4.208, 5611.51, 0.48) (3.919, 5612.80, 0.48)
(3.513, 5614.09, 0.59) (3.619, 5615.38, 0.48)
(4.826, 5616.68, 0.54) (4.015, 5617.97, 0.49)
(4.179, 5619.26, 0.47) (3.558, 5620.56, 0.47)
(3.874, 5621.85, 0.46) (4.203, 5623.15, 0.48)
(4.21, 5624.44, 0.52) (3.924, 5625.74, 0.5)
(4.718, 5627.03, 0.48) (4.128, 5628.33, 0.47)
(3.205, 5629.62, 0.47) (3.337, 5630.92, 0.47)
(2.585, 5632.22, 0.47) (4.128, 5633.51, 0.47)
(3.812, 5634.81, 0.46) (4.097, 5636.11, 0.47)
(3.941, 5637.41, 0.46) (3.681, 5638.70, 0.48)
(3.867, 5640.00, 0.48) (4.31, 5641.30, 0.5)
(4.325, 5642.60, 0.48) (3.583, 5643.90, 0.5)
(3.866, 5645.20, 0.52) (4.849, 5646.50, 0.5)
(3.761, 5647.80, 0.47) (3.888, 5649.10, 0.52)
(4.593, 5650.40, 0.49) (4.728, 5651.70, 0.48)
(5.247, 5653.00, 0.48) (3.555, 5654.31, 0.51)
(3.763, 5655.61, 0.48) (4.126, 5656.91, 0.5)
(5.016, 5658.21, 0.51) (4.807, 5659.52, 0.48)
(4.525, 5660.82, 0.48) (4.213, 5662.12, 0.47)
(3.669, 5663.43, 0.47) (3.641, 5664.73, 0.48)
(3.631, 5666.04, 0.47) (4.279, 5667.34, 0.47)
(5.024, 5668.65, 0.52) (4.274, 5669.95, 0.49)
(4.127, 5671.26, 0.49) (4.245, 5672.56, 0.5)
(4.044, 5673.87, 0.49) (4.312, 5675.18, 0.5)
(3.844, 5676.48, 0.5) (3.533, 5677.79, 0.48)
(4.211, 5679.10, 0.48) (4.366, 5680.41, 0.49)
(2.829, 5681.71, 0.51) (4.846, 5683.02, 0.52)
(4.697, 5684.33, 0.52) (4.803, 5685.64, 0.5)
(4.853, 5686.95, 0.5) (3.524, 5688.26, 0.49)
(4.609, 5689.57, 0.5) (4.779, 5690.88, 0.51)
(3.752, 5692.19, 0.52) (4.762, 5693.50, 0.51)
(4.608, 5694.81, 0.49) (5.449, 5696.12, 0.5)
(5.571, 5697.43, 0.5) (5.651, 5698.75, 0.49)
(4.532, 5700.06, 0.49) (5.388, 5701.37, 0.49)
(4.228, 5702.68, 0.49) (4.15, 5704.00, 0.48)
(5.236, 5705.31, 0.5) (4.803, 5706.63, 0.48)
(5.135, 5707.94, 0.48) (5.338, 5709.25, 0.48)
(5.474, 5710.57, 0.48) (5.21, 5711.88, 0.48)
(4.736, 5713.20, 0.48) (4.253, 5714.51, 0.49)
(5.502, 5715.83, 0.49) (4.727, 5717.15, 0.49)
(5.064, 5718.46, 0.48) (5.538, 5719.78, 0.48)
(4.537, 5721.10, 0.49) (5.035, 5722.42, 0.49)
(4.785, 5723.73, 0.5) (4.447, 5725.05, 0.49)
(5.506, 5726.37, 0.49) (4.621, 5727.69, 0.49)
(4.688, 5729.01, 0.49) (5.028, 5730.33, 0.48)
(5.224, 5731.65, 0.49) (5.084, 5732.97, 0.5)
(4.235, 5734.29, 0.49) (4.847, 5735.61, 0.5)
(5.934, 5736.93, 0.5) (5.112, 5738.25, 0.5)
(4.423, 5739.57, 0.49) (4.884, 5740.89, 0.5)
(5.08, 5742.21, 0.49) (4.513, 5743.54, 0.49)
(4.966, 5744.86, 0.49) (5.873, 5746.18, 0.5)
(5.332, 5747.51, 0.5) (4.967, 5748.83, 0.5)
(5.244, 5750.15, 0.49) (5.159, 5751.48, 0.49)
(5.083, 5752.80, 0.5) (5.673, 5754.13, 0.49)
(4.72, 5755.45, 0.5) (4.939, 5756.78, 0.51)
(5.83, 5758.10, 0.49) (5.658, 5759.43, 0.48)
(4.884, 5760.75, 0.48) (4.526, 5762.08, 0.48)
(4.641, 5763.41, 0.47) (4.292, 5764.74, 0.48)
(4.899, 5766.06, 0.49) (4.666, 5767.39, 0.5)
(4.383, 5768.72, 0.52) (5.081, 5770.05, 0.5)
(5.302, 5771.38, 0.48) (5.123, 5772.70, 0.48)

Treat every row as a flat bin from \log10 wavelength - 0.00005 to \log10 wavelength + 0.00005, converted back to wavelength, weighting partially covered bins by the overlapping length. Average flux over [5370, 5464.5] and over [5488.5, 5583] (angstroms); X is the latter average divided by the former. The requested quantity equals 0.9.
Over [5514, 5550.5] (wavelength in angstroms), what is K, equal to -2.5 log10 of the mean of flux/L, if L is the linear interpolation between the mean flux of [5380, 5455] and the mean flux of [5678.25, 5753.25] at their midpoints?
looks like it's 0.17 mag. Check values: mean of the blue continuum 4.81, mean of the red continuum 4.86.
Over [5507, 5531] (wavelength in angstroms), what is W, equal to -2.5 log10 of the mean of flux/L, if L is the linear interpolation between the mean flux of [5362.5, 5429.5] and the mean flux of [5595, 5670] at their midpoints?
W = 0.11 mag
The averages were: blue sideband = 4.91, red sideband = 4.06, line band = 4.03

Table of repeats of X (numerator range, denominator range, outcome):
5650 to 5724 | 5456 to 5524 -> 1.19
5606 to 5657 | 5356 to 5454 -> 0.84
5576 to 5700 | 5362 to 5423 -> 0.87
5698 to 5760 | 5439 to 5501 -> 1.27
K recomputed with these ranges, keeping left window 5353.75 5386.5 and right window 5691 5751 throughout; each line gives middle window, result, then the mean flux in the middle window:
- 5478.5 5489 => 0.20 mag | 4.04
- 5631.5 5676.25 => 0.19 mag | 4.13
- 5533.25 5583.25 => 0.10 mag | 4.45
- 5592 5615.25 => 0.21 mag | 4.03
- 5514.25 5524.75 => 0.18 mag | 4.11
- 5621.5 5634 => 0.27 mag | 3.83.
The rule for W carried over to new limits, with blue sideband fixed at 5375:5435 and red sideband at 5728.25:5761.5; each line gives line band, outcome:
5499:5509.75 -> 0.370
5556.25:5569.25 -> 0.134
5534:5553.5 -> 0.188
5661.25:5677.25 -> 0.225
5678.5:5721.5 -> 0.067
